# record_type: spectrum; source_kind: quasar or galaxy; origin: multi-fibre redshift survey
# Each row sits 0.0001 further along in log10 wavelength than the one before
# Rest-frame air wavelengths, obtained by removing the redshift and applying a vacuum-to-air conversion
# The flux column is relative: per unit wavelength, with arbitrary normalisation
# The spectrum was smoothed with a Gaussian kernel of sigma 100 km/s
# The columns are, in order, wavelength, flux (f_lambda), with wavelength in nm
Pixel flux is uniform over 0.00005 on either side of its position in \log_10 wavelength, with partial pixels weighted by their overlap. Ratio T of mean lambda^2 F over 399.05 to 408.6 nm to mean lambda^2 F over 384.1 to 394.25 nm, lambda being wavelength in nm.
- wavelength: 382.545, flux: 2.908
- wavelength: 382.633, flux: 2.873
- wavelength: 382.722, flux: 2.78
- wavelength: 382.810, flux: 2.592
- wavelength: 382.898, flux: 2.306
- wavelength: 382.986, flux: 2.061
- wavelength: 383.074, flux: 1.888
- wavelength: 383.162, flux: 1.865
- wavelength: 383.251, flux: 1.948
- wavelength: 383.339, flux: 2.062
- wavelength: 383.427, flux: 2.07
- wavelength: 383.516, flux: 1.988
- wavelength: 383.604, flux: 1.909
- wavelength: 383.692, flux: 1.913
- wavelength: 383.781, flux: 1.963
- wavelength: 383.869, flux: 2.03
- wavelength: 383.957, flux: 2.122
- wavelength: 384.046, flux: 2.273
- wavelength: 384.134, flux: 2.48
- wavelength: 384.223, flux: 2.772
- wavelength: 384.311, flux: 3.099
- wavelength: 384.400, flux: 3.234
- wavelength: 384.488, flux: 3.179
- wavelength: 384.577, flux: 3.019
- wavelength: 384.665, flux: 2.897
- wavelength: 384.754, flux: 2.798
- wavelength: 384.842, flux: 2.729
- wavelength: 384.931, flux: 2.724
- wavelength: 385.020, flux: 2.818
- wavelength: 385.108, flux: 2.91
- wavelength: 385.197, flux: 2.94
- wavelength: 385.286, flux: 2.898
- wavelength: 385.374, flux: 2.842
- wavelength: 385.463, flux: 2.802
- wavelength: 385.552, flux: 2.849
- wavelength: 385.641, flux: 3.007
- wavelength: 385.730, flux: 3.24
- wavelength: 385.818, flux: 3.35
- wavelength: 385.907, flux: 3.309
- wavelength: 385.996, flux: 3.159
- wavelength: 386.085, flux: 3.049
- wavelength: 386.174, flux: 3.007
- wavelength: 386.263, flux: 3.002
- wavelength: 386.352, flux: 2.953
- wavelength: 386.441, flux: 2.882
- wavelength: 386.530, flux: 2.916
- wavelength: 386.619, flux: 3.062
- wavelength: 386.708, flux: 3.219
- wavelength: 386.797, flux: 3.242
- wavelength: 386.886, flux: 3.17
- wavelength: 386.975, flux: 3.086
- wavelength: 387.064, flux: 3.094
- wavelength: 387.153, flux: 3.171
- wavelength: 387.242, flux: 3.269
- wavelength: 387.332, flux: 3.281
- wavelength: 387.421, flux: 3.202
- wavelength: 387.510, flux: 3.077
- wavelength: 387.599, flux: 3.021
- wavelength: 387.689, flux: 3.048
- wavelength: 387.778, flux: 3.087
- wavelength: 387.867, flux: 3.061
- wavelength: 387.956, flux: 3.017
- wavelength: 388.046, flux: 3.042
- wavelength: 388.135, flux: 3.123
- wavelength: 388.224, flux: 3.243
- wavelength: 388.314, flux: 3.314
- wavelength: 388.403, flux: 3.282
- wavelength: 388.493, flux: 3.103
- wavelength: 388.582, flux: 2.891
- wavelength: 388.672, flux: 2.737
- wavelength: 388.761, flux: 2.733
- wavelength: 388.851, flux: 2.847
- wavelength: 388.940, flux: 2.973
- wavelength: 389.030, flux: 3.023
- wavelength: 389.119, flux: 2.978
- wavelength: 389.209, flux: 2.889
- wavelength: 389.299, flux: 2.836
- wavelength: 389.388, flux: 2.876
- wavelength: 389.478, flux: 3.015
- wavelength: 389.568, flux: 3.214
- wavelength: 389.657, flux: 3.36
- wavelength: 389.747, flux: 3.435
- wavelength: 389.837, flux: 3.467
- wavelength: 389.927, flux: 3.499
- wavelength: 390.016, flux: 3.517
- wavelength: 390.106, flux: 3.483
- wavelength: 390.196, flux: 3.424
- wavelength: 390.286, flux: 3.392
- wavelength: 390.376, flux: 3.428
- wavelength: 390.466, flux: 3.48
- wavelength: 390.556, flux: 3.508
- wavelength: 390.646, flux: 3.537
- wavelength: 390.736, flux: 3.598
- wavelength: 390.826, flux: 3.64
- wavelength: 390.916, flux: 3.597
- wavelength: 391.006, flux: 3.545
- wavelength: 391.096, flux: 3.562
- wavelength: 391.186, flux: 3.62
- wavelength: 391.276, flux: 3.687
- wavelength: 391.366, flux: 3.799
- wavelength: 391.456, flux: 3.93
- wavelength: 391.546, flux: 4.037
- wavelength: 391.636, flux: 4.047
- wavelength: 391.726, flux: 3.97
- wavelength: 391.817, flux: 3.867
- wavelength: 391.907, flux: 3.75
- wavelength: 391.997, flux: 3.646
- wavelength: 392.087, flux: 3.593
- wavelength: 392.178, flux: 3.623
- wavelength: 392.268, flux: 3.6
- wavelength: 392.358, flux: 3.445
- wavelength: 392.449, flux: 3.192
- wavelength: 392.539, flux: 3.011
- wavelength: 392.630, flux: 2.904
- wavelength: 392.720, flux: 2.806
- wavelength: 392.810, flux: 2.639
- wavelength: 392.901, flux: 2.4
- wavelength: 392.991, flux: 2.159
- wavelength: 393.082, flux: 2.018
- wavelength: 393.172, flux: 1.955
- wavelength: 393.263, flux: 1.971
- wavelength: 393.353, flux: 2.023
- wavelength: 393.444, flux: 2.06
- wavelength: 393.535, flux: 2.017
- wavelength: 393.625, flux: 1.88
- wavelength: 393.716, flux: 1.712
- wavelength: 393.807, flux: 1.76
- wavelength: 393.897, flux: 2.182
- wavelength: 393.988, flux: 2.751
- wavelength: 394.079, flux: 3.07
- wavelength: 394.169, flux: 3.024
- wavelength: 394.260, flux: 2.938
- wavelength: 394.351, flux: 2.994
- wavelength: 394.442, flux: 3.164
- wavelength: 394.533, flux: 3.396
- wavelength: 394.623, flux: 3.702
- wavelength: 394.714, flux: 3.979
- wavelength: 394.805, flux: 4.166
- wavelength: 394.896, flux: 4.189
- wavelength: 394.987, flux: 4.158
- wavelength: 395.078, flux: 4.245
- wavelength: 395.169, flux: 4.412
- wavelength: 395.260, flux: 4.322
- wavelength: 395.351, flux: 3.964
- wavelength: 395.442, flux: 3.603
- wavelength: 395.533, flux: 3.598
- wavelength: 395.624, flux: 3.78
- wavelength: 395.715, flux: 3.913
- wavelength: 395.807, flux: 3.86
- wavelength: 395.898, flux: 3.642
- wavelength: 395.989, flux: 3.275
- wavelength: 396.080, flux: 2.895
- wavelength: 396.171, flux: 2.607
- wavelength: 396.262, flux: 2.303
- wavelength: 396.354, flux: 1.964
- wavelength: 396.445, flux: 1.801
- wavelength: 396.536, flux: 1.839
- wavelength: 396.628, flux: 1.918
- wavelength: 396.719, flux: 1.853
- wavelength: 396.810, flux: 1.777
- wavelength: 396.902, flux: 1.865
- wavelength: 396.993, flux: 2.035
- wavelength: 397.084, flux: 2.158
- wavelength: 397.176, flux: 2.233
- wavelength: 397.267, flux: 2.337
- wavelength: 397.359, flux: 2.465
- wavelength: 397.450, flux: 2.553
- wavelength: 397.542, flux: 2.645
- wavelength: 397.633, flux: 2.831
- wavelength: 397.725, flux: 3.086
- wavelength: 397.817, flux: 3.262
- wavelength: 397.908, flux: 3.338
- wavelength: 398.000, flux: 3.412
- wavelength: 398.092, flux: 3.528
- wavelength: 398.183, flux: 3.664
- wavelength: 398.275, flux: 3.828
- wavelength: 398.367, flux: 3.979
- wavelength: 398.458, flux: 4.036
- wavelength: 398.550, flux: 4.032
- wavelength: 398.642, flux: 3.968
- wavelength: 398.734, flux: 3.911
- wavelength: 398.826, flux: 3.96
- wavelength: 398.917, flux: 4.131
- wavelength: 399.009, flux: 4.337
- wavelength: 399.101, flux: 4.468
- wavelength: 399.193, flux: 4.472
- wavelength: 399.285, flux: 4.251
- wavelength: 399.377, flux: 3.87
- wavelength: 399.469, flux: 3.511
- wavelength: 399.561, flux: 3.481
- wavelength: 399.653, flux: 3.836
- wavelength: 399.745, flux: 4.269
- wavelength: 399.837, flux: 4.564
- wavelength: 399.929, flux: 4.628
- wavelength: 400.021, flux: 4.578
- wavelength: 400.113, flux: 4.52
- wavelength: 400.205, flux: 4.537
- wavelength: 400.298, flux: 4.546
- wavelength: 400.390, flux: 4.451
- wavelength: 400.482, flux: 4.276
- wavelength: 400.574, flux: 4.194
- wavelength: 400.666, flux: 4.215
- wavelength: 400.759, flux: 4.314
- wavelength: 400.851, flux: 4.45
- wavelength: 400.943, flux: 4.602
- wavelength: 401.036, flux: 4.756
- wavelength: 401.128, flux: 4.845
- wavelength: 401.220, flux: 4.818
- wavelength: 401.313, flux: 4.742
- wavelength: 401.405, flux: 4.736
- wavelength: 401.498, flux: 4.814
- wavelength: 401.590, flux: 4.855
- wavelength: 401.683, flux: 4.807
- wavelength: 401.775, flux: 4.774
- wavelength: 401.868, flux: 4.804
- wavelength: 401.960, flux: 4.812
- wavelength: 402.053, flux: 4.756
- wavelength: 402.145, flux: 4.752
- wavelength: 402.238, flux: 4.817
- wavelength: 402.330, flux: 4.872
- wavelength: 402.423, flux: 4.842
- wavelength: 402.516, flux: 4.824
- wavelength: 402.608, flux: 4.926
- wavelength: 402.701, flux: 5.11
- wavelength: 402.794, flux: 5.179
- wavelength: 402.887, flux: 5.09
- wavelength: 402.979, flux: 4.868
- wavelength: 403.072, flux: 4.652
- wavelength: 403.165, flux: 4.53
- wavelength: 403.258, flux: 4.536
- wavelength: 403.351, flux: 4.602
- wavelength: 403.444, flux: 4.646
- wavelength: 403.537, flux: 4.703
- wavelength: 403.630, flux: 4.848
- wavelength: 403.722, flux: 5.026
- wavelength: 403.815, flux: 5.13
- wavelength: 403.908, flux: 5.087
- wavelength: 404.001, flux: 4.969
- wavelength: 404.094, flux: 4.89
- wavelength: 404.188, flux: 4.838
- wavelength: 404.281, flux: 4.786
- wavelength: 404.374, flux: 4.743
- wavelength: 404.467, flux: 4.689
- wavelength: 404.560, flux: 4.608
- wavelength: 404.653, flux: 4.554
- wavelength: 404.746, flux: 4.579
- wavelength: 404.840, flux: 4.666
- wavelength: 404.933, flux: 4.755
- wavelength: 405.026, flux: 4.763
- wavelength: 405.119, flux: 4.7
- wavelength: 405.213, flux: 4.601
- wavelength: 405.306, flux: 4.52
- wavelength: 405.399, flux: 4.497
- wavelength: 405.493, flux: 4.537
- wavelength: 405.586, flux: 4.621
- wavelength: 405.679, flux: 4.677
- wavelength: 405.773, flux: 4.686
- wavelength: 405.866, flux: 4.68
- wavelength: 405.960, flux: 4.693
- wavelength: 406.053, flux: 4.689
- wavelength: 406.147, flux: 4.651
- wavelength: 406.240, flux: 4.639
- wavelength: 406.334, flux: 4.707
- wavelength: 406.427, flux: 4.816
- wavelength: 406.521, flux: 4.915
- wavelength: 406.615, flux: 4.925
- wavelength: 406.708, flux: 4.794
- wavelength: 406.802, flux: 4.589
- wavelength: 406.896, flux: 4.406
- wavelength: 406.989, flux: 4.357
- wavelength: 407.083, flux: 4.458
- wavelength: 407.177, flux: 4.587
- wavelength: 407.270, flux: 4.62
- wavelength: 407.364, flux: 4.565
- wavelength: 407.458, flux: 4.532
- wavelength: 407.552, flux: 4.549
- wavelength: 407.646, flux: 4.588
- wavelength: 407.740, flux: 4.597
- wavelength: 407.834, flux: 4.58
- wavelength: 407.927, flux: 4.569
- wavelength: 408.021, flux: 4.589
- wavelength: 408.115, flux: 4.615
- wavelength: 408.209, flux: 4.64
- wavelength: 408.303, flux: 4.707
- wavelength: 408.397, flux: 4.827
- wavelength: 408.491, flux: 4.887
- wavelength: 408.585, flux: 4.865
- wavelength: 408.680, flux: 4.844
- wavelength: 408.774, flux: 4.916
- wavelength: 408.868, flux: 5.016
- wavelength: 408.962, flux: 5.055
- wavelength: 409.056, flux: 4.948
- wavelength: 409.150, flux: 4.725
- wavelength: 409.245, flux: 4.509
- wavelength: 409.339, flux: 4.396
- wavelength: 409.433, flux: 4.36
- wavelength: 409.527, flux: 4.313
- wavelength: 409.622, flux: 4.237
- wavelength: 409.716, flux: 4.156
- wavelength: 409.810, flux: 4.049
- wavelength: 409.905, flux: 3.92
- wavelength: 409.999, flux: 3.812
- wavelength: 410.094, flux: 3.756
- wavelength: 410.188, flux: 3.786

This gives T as 1.6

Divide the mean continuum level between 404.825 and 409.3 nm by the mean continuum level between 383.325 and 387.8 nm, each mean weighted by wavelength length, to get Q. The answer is 1.64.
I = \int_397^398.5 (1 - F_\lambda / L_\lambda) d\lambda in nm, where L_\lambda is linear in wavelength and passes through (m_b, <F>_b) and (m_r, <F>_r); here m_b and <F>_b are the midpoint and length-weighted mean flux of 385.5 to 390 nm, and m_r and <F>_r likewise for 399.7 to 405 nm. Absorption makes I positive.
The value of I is 0.41 nm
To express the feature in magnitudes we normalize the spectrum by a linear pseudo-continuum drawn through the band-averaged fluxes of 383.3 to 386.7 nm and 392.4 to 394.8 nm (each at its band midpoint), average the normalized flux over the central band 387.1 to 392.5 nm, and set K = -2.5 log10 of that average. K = -0.24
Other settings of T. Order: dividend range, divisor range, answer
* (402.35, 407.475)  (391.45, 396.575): 1.60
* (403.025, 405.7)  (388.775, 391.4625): 1.51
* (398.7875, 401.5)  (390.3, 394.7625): 1.46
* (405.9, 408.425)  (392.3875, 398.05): 1.73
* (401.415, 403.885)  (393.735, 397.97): 1.67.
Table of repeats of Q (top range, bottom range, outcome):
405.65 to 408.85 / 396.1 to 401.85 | 1.27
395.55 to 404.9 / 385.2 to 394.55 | 1.31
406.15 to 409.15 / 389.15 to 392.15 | 1.34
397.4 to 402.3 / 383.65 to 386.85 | 1.47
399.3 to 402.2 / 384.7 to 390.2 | 1.46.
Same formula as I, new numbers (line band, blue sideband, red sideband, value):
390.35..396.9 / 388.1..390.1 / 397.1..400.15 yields 0.46 nm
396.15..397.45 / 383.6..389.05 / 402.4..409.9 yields 0.60 nm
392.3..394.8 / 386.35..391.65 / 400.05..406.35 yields 0.71 nm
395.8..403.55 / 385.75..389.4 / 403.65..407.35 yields 0.56 nm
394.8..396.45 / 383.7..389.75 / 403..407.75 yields 0.11 nm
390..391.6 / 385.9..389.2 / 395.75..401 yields -0.21 nm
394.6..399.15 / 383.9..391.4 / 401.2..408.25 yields 0.81 nm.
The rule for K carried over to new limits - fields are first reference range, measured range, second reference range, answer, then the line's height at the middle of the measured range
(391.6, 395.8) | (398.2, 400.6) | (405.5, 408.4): -0.10 mag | 3.8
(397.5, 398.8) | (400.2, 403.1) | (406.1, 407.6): -0.18 mag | 3.98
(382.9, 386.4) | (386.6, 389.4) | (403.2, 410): -0.04 mag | 2.95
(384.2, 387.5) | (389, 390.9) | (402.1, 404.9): 0.04 mag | 3.45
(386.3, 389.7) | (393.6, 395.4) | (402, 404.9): 0.15 mag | 3.8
